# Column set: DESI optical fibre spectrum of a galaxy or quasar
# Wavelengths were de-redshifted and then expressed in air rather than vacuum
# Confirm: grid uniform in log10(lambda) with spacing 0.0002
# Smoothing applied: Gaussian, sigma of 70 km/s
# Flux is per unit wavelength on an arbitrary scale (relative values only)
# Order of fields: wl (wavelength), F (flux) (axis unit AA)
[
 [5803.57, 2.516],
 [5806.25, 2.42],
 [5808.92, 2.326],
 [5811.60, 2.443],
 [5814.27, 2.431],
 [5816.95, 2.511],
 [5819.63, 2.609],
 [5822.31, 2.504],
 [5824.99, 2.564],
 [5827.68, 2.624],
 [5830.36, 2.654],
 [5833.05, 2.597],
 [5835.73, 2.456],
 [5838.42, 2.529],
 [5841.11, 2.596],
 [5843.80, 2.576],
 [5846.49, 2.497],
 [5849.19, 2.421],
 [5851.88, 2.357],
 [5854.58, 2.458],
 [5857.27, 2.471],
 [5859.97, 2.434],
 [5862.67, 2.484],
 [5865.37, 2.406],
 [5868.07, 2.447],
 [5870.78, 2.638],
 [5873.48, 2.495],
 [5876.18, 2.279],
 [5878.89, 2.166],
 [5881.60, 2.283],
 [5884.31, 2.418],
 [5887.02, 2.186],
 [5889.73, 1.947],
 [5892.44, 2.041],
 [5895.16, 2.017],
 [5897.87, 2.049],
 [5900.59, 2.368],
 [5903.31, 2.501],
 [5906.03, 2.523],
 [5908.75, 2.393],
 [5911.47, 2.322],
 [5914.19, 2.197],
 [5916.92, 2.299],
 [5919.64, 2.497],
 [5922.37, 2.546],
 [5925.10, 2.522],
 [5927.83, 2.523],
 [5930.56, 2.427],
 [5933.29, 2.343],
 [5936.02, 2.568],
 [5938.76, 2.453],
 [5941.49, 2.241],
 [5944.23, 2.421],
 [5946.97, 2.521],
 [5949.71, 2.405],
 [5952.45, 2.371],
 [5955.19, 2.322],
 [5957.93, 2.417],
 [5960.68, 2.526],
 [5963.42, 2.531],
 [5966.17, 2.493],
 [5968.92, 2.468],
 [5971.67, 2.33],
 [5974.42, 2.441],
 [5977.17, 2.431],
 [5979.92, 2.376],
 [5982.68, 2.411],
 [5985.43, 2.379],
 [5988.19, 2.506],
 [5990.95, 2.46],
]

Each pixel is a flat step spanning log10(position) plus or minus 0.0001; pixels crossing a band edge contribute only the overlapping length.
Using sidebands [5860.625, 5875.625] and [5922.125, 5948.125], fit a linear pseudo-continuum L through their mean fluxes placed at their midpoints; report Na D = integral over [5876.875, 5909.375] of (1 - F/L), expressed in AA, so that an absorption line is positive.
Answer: 3.0 AA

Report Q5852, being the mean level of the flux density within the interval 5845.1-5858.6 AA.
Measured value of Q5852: 2.44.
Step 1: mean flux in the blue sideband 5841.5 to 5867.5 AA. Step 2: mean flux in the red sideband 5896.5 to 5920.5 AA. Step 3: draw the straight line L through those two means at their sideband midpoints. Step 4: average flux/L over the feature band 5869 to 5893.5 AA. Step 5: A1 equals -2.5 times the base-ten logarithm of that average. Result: 0.06 mag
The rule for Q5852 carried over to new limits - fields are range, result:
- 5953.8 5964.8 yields 2.45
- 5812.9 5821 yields 2.52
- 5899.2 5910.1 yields 2.44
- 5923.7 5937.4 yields 2.48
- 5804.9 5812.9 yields 2.39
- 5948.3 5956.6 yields 2.37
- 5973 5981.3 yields 2.42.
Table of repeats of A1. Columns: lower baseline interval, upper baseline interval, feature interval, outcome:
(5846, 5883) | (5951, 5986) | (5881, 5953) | 0.03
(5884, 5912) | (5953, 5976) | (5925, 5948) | -0.04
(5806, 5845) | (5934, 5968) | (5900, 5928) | 0.02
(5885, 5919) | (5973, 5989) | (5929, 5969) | -0.04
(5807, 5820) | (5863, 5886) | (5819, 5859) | -0.04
